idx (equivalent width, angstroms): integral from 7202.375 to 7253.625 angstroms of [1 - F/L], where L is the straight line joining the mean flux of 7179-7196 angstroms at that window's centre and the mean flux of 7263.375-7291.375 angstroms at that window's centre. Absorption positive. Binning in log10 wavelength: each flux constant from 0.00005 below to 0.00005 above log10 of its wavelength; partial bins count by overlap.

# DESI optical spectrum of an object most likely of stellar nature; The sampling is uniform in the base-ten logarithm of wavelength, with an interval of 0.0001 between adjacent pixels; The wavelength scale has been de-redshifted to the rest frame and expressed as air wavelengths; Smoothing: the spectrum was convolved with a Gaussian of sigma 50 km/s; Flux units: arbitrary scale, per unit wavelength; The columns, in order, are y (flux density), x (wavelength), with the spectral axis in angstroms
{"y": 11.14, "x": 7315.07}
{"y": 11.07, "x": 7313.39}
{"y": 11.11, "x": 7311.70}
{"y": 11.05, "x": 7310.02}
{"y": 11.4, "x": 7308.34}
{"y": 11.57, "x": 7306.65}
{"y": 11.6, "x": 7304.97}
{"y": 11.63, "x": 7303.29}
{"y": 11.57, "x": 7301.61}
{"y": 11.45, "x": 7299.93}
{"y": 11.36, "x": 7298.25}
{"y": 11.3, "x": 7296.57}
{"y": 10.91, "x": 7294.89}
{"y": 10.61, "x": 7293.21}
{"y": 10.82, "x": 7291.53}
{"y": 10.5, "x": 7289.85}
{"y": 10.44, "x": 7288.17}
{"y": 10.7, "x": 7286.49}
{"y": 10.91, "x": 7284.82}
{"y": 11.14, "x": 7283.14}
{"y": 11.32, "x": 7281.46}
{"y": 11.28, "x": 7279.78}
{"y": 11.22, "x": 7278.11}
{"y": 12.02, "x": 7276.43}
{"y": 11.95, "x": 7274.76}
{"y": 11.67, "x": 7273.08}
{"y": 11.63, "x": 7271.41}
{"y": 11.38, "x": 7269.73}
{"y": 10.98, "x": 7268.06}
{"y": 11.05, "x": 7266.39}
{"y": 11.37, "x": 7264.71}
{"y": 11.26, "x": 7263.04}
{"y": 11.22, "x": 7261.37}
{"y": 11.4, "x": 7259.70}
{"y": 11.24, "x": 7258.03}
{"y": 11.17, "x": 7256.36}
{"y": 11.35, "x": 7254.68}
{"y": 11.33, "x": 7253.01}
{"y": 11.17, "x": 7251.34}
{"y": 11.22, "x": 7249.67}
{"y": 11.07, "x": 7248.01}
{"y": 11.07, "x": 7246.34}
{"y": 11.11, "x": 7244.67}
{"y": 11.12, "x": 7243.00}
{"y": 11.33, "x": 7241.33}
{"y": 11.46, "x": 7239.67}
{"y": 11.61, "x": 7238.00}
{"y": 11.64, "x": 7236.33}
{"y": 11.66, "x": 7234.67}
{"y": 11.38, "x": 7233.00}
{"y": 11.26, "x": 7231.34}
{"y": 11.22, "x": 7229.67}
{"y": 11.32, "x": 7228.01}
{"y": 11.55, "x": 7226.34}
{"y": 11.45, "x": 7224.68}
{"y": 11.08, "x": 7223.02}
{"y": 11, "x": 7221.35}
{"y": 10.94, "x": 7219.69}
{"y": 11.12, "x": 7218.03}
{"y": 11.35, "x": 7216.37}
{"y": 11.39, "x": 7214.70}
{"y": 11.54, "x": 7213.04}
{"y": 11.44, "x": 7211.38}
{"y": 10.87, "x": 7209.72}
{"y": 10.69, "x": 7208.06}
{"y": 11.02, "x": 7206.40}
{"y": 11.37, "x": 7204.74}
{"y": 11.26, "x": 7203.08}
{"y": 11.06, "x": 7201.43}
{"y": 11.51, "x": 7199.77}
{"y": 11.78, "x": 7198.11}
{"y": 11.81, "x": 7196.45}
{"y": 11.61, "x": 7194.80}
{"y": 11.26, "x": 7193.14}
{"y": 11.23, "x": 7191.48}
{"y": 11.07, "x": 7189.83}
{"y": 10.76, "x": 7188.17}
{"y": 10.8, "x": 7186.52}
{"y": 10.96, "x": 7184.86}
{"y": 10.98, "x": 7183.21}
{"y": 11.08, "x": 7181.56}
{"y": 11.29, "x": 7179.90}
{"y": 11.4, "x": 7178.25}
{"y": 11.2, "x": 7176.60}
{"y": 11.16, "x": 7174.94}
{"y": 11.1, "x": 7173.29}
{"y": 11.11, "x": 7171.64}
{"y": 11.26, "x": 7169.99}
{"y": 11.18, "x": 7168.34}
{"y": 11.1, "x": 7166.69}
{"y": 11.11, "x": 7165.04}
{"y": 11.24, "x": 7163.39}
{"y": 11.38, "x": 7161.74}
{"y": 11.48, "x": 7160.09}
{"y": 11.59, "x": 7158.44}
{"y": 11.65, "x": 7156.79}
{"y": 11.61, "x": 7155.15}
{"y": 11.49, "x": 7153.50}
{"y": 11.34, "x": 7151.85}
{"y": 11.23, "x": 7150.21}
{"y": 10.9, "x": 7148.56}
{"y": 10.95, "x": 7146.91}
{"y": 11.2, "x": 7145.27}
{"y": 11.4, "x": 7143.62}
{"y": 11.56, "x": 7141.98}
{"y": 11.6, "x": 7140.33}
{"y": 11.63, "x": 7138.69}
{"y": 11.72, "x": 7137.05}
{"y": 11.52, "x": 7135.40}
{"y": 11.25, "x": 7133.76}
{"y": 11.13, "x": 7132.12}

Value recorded -0.4 angstroms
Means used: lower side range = 11.1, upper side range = 11.2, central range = 11.3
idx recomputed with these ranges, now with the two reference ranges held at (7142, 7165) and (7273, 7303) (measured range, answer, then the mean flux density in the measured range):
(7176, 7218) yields 0.2 angstroms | 11.2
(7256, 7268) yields 0.0 angstroms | 11.2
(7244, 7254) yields 0.0 angstroms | 11.2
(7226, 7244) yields -0.3 angstroms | 11.4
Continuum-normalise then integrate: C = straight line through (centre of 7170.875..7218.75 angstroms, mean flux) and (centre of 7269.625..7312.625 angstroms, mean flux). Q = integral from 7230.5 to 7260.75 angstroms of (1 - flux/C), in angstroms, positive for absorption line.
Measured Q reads -0.2 angstroms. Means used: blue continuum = 11.2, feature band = 11.3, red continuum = 11.2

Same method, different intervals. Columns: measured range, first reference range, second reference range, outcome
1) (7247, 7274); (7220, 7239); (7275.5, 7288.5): -0.1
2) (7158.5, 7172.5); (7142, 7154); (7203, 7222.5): -0.1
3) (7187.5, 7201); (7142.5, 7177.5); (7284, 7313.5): -0.2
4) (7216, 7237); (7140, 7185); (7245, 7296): -0.2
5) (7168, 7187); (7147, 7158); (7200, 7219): 0.3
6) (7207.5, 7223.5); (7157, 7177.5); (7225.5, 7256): 0.2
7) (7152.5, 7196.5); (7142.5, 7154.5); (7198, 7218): 0.0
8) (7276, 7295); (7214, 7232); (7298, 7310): 0.8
